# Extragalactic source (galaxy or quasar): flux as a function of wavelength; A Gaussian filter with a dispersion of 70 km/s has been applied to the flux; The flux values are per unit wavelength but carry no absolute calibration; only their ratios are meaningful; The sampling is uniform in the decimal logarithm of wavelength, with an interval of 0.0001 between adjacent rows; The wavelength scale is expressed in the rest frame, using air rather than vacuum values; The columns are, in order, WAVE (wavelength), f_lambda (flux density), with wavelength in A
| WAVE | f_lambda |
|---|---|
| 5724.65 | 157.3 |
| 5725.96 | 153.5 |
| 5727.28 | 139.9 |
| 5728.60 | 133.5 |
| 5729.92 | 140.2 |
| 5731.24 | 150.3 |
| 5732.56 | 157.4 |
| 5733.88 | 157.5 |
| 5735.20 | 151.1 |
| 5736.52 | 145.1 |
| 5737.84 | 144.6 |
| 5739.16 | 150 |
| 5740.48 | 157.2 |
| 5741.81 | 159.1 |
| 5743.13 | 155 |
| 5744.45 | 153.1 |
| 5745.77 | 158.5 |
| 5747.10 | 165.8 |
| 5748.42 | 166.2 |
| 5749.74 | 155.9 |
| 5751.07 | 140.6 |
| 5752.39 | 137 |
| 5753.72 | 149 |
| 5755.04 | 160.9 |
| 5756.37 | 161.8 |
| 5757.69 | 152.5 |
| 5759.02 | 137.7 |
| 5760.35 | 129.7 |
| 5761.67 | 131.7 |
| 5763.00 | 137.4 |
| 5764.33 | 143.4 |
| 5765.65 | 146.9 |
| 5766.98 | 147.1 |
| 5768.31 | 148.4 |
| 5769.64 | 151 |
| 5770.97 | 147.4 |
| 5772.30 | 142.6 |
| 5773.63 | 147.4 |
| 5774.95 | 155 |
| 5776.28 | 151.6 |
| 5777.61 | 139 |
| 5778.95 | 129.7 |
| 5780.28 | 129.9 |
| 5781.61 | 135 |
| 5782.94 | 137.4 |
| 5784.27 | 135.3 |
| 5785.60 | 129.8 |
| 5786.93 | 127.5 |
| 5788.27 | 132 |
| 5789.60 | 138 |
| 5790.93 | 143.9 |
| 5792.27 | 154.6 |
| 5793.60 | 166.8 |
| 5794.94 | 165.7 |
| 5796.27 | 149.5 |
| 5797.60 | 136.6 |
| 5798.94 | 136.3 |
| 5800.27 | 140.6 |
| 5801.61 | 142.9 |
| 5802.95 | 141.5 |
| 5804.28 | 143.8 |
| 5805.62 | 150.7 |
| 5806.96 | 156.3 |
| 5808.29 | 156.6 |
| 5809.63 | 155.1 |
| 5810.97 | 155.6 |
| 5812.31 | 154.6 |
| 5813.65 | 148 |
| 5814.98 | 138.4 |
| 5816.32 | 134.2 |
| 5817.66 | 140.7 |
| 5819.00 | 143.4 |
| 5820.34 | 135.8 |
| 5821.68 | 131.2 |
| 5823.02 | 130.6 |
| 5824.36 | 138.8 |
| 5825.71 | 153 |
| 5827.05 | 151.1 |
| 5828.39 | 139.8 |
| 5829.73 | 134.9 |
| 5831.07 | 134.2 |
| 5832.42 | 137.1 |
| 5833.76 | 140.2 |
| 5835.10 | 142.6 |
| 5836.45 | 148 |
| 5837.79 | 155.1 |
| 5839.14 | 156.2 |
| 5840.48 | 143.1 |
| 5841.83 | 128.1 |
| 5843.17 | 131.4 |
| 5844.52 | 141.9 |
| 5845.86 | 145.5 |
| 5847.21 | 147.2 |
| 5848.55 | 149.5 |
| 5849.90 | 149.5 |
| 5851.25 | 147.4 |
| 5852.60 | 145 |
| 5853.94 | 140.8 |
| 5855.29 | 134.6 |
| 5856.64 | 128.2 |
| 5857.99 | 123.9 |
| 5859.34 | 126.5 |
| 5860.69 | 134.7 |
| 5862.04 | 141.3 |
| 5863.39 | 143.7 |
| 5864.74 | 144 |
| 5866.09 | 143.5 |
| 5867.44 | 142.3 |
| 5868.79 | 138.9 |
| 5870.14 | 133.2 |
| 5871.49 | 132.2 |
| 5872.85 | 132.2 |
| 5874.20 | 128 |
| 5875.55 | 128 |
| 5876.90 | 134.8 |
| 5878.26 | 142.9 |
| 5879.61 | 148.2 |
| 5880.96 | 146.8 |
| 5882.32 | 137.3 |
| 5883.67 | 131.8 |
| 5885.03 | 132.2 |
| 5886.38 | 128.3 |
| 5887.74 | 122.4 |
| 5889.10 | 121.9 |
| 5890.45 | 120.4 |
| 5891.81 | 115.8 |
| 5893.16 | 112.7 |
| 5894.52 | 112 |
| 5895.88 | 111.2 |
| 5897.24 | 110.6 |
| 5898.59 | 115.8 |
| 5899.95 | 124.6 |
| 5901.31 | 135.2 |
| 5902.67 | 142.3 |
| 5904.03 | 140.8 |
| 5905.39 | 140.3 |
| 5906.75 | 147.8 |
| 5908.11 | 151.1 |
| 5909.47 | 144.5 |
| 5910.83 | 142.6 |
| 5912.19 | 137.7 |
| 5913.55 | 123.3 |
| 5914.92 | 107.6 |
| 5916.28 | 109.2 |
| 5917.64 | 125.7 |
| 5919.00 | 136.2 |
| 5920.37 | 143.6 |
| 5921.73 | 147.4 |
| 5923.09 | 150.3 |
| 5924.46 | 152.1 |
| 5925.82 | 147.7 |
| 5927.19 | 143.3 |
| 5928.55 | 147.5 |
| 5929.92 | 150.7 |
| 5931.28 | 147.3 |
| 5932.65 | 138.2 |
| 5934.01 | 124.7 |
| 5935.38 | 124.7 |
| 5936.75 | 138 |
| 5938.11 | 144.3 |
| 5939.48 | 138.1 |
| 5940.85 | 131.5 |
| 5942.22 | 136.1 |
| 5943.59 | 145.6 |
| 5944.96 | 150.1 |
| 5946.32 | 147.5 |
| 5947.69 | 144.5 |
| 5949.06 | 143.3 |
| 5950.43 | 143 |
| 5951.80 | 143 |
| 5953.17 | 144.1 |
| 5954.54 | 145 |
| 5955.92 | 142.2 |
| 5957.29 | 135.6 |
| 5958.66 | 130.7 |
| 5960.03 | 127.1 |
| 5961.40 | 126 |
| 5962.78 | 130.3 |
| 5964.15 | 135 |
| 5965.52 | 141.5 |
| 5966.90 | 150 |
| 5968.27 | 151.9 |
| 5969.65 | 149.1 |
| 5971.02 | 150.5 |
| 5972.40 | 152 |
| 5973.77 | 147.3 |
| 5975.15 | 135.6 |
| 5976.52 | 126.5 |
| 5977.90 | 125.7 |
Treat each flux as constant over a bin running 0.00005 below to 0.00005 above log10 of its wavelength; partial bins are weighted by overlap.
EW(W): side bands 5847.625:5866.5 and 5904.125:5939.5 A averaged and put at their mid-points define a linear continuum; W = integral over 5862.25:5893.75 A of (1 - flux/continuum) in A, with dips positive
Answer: 1.4 A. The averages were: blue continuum 140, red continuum 139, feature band 133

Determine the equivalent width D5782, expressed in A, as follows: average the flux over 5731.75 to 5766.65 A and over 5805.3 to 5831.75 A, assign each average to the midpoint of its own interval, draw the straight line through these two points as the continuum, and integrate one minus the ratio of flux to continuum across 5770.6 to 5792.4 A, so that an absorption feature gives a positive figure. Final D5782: 1.2 A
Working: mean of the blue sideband 150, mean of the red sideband 144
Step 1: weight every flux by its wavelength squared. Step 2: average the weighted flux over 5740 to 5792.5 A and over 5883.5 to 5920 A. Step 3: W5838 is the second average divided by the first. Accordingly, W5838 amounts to 0.92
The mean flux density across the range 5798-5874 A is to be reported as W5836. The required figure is 142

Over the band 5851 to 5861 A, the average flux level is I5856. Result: 135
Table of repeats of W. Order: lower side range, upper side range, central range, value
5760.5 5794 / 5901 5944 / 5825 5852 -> -0.67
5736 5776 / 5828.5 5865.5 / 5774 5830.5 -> 0.66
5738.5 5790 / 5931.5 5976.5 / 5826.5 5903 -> 4.00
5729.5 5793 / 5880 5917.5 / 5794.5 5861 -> -2.42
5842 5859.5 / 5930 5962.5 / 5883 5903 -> 2.45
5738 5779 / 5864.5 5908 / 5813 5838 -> -0.18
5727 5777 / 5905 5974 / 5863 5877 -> 0.69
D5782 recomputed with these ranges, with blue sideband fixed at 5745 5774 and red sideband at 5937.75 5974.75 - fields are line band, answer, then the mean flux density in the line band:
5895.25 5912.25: 1.1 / 134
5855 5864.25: 0.7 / 133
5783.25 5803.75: 0.6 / 143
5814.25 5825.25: 0.7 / 137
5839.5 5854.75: 0.2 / 143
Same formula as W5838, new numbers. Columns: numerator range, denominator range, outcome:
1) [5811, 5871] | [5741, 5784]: 0.99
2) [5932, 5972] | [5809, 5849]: 1.02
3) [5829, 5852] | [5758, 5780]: 1.03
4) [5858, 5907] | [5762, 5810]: 0.94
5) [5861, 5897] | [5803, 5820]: 0.91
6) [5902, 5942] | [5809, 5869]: 1.01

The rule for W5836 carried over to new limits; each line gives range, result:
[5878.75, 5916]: 130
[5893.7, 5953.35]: 137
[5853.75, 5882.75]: 137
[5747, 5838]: 144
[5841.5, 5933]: 135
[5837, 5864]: 141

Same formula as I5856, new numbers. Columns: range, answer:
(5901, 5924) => 137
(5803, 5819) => 148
